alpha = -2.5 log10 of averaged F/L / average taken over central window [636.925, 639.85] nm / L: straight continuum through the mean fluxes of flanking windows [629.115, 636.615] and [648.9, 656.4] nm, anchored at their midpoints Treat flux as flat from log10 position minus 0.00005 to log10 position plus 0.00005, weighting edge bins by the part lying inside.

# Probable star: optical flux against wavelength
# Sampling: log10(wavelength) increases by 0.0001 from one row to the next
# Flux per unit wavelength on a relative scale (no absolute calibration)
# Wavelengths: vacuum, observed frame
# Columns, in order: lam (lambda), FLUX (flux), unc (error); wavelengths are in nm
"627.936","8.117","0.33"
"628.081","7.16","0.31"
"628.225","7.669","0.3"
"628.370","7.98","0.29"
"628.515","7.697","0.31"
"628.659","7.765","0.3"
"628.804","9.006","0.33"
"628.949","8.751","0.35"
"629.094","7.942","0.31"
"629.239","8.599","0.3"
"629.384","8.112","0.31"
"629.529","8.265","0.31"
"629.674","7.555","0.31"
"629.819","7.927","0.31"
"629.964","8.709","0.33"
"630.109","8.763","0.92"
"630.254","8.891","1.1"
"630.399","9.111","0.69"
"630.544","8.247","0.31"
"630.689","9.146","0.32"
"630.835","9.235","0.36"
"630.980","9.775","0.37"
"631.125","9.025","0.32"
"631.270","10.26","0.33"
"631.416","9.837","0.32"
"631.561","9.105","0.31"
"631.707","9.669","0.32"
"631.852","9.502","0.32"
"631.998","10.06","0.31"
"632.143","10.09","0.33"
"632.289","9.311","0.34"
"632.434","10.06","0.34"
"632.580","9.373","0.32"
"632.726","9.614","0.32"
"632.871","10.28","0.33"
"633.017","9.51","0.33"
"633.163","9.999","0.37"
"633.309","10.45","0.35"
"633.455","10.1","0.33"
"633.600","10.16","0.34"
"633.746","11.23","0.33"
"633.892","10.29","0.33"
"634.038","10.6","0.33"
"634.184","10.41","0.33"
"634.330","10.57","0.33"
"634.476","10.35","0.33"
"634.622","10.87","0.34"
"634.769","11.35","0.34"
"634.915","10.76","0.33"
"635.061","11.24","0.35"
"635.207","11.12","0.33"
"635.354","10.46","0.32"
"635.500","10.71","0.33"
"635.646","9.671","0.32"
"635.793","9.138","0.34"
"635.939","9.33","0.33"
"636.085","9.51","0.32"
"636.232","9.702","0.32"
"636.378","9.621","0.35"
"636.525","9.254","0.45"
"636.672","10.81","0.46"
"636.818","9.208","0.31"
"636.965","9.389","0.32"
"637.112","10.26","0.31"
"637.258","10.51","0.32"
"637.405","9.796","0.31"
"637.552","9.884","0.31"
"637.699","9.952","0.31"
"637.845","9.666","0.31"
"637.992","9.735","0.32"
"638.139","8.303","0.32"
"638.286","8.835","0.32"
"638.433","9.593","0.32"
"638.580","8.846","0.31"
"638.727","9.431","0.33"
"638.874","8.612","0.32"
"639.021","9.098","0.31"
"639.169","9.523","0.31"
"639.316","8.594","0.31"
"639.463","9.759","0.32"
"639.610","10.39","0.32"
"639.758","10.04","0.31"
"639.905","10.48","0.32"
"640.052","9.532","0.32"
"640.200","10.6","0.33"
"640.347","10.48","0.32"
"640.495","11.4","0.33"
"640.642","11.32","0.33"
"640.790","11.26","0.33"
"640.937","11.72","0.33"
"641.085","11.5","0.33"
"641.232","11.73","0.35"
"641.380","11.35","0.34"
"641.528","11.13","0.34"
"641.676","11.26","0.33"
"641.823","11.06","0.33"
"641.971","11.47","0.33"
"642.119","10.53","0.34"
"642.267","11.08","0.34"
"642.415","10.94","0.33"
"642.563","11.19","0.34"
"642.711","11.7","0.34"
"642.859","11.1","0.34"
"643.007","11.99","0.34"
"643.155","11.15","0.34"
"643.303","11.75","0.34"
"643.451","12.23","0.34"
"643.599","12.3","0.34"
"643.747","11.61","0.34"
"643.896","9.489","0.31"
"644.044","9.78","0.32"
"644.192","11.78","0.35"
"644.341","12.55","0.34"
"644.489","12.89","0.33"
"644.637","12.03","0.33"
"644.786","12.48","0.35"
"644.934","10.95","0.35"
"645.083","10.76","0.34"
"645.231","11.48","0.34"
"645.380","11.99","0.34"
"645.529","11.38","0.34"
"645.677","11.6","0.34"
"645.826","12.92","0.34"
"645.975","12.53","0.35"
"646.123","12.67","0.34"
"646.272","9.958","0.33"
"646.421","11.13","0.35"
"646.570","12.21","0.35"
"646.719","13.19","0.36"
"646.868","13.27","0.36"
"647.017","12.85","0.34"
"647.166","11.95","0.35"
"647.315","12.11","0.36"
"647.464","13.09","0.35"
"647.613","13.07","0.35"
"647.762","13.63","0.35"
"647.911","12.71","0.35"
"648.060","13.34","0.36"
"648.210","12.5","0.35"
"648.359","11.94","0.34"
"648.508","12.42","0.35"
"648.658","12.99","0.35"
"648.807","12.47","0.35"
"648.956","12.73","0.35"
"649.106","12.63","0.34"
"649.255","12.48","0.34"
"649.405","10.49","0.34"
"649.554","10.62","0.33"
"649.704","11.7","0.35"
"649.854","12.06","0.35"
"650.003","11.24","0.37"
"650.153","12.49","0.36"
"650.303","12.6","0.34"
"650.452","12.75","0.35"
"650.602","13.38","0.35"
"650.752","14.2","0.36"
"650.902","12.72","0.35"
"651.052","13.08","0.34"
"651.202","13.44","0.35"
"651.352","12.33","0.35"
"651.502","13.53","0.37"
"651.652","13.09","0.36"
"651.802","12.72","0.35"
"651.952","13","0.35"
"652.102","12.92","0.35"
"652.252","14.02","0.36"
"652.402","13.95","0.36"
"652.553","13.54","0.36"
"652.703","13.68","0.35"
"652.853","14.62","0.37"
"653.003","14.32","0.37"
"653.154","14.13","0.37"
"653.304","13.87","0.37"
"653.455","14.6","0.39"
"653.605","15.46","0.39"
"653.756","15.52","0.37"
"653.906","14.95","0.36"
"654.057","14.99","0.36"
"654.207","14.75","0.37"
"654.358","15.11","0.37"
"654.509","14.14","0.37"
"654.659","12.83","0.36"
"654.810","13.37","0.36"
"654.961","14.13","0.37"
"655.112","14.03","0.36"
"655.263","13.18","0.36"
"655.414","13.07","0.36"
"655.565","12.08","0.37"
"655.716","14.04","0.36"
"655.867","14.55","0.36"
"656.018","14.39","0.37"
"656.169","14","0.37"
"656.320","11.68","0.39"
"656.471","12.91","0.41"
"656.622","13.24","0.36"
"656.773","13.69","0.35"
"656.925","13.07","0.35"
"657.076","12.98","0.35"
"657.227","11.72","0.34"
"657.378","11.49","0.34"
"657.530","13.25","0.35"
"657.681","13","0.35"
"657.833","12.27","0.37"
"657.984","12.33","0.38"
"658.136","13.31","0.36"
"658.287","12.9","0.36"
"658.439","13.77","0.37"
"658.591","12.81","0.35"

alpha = 0.13 mag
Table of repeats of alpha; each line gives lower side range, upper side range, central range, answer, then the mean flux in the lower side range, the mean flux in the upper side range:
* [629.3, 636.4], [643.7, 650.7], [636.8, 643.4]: 0.056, 9.74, 12.1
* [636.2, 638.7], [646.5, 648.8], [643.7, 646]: 0.025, 9.61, 12.7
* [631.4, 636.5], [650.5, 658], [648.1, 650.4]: 0.051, 10.1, 13.6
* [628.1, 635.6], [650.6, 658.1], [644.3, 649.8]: 0.002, 9.51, 13.5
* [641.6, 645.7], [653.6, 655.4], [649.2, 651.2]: 0.071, 11.4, 14.3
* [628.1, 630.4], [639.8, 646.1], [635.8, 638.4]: 0.047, 8.25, 11.4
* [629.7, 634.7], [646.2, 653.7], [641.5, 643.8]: 0.015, 9.7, 12.9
